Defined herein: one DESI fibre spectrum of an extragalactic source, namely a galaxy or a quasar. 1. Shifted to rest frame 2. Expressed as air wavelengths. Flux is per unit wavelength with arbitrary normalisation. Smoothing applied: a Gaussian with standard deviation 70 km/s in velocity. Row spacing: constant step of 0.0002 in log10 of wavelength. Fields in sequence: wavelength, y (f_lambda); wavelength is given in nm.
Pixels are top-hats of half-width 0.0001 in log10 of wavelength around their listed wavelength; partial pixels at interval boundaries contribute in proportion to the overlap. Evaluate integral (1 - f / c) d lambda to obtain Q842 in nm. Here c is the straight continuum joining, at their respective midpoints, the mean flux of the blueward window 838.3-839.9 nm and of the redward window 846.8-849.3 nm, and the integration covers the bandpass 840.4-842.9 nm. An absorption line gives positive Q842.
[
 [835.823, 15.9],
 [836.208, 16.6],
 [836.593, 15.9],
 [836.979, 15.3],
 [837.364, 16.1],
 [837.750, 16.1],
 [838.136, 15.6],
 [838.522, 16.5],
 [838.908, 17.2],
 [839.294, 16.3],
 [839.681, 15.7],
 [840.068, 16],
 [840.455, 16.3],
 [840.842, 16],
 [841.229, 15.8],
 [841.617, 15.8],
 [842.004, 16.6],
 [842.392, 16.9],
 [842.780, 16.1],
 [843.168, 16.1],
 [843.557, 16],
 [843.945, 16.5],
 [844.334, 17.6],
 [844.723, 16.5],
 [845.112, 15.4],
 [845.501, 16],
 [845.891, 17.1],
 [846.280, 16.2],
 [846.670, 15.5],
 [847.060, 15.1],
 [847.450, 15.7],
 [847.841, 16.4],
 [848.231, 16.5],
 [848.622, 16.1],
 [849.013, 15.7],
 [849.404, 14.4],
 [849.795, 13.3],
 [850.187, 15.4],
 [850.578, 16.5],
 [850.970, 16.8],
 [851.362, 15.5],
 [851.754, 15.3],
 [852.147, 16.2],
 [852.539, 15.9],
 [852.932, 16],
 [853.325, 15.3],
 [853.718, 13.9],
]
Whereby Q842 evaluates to 0.00 nm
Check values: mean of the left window 16.4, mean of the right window 15.8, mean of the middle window 16.2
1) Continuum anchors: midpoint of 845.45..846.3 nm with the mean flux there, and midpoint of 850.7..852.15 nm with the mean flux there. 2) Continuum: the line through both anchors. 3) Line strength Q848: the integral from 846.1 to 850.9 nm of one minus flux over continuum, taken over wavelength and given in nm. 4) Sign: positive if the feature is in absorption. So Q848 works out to 0.20 nm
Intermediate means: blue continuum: 16.6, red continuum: 15.9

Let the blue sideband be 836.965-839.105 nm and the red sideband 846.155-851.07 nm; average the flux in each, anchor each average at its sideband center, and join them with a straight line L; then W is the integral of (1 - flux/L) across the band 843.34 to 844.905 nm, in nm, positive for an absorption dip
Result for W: -0.08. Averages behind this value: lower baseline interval 16.2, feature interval 16.6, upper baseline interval 15.6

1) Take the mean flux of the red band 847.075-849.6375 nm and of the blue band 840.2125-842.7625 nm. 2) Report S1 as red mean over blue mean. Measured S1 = 0.97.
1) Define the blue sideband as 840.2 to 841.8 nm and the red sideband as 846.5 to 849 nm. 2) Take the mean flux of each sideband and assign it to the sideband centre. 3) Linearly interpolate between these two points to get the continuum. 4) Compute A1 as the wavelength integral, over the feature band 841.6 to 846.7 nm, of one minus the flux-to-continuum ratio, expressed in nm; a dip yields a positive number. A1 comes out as -0.14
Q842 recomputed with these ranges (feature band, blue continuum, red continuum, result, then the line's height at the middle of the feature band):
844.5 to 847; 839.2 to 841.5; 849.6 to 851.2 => -0.06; 15.7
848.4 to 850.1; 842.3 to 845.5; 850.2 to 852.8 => 0.12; 16.1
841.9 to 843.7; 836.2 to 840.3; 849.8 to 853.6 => -0.04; 16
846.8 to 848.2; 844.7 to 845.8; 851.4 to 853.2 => 0.01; 15.9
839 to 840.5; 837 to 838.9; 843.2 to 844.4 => 0.01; 16.2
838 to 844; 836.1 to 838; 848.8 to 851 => -0.18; 15.7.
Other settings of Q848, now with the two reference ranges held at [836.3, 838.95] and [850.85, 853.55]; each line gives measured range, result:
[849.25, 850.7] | 0.093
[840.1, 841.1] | -0.006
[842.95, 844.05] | -0.015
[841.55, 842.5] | -0.029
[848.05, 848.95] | -0.019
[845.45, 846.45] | -0.037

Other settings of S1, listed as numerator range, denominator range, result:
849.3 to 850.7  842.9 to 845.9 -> 0.91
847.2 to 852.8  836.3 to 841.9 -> 0.98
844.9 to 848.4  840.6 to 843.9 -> 0.99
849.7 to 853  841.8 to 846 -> 0.96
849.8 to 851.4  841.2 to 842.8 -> 0.97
